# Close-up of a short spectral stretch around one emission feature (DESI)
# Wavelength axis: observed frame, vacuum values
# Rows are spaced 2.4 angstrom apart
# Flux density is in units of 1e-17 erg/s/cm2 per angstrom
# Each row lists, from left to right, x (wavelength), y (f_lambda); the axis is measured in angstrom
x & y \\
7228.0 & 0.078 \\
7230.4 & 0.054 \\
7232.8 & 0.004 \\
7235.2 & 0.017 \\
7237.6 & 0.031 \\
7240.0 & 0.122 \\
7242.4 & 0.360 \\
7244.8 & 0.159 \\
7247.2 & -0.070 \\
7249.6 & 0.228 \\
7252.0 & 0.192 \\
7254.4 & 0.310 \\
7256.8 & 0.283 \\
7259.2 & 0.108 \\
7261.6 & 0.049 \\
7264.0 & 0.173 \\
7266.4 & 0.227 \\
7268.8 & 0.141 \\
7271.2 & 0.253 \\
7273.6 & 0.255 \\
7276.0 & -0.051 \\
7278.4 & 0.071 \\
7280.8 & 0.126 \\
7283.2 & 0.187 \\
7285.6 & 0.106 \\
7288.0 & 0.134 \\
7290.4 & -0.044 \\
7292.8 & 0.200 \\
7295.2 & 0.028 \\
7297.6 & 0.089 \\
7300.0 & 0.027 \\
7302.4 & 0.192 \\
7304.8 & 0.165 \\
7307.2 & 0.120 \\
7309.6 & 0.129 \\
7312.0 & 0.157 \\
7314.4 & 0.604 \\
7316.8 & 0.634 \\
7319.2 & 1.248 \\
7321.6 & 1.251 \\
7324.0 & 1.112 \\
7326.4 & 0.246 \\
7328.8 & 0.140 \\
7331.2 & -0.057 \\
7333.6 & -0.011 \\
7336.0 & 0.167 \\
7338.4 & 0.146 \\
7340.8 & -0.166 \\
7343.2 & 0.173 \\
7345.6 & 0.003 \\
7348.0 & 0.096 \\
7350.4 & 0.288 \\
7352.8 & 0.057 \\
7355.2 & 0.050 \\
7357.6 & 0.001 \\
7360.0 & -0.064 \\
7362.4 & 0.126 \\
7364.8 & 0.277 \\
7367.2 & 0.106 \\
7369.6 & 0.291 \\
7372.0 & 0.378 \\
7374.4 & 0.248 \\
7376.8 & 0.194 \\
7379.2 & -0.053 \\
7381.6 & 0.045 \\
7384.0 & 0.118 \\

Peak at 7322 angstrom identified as [O II]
